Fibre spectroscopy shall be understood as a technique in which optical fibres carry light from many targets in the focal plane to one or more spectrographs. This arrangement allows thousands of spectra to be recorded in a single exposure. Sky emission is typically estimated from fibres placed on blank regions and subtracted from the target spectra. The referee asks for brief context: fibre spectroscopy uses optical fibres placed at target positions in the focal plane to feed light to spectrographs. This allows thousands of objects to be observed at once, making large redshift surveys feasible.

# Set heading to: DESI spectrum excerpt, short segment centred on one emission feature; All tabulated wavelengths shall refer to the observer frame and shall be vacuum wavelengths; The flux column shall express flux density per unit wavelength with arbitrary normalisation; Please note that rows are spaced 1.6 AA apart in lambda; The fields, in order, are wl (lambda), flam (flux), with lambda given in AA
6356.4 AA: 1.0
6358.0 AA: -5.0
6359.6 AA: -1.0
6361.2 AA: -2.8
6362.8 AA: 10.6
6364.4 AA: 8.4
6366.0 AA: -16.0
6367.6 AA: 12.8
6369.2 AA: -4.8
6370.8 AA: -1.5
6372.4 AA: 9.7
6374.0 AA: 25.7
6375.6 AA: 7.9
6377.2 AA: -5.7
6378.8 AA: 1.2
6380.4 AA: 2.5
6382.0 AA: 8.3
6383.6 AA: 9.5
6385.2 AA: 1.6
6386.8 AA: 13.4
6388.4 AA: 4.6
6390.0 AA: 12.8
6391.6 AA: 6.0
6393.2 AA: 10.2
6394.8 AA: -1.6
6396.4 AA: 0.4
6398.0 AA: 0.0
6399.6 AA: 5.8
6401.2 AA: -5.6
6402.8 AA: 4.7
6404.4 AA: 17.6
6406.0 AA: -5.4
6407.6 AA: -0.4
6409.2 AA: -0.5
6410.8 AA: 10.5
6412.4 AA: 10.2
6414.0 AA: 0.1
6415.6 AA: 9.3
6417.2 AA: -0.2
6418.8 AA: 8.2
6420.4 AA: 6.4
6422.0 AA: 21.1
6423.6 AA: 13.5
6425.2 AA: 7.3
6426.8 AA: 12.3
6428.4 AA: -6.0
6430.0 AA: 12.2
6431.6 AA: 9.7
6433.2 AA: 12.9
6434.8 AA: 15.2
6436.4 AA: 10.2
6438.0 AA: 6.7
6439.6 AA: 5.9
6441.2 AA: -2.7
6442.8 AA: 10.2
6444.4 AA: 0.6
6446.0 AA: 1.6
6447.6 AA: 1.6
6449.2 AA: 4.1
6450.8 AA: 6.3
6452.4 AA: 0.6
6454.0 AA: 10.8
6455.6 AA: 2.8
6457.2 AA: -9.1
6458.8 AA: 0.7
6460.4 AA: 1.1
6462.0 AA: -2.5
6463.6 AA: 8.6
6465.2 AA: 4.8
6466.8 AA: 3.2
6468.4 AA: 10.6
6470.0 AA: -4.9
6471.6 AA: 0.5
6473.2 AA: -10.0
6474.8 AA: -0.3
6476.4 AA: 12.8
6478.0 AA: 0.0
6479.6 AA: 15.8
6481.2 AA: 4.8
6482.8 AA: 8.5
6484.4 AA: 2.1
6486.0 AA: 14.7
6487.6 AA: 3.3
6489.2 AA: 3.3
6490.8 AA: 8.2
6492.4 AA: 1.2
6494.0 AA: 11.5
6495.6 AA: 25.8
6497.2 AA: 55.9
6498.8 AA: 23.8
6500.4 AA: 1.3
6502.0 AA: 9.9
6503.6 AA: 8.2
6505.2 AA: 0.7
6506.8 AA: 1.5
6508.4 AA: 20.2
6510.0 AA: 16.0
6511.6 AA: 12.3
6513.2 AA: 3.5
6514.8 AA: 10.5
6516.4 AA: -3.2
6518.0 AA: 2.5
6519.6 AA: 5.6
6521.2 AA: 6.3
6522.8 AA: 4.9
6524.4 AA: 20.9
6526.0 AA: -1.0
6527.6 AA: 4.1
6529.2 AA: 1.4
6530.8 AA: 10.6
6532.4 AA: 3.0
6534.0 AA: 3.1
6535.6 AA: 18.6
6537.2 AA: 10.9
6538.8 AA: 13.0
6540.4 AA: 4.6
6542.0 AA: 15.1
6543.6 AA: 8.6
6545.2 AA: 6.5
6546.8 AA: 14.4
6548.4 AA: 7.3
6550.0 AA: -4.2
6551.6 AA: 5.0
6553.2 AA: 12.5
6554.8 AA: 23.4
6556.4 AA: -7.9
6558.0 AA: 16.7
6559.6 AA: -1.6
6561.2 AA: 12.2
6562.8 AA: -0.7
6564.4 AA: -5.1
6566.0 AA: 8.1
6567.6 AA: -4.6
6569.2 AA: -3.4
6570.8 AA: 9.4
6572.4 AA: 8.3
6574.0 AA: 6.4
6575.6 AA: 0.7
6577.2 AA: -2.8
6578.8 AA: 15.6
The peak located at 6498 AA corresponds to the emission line H-beta 4861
